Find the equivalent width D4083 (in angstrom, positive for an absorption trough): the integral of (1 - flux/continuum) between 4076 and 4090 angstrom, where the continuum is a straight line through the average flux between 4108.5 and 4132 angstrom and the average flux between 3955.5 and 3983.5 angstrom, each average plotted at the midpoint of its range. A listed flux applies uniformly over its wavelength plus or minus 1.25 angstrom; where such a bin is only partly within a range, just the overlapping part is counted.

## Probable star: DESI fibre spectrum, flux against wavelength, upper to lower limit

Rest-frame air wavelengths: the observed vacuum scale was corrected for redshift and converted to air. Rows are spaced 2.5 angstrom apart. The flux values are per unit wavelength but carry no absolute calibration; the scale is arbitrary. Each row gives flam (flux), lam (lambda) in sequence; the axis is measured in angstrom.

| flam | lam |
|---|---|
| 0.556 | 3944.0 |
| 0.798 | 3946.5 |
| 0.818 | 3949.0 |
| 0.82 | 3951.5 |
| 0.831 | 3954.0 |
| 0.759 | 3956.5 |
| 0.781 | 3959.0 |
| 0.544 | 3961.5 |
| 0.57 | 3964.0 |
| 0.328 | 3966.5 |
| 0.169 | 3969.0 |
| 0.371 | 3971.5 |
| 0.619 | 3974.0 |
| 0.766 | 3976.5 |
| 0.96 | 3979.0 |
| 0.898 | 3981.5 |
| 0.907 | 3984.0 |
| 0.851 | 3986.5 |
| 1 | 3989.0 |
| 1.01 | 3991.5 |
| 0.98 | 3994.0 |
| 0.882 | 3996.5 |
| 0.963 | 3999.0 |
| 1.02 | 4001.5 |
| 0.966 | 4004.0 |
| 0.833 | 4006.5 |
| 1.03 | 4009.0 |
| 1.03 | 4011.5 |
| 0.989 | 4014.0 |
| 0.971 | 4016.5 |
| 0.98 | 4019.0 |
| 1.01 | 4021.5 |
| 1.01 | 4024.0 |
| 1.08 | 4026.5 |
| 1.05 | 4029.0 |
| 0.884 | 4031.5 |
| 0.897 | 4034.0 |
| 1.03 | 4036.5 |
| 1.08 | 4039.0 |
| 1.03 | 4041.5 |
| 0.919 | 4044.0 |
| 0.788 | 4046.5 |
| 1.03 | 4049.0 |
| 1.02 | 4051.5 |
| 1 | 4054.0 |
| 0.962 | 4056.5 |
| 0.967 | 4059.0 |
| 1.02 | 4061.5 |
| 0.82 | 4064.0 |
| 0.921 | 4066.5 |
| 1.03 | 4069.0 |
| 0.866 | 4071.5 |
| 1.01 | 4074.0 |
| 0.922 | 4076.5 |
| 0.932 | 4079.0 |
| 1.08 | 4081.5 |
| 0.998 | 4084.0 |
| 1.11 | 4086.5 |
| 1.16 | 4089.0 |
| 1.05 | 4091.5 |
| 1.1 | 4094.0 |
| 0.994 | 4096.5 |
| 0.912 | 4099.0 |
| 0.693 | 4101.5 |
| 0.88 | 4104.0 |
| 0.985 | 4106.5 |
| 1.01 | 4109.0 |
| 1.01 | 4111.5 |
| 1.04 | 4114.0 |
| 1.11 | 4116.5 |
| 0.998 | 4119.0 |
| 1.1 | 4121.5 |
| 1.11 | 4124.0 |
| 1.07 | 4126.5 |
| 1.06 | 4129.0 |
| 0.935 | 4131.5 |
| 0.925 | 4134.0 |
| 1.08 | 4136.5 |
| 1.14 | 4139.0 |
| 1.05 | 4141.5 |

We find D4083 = -1.4 angstrom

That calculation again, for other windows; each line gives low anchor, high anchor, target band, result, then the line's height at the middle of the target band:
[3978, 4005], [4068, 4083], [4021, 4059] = -0.9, 0.963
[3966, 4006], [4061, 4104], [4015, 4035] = -2.6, 0.872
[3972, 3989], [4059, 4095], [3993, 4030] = -4.4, 0.881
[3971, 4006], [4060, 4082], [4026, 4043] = -1.5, 0.92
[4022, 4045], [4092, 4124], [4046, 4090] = 0.6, 0.996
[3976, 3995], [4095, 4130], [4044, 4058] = 0.1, 0.964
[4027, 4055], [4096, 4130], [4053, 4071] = 0.5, 0.984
